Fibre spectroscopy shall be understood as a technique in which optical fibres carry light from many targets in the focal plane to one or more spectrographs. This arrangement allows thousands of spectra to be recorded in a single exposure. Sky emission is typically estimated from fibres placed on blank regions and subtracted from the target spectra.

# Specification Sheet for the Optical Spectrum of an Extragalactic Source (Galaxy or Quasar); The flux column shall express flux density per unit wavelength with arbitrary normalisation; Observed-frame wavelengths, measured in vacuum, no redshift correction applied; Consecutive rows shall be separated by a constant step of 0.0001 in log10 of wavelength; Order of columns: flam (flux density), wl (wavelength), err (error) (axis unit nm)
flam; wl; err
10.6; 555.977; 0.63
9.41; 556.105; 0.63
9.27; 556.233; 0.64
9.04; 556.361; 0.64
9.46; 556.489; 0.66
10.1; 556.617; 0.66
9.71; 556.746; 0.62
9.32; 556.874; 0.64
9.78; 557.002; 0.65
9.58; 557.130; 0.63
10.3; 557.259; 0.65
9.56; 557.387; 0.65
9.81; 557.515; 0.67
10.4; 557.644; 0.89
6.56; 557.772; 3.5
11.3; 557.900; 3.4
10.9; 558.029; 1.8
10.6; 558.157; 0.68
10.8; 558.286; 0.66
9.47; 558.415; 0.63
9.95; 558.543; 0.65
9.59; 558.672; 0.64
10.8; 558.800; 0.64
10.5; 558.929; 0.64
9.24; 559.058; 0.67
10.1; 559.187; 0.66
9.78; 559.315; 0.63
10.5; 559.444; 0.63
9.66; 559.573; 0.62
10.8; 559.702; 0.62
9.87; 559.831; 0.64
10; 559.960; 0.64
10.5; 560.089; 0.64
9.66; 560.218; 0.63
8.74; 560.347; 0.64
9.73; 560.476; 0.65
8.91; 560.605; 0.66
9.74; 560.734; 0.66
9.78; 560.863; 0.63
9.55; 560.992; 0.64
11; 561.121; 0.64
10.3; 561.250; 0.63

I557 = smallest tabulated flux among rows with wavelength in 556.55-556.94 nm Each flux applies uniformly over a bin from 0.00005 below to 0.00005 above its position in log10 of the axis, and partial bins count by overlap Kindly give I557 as 9.32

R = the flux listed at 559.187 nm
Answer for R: 10.1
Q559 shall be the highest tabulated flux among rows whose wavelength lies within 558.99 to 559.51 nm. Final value 10.5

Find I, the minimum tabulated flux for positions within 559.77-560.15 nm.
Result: 9.87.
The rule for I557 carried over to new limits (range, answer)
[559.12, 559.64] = 9.66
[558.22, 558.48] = 9.47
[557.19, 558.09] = 6.56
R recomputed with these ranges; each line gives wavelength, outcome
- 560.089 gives 10.5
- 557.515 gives 9.81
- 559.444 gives 10.5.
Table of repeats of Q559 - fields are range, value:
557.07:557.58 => 10.3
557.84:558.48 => 11.3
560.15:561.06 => 9.78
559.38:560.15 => 10.8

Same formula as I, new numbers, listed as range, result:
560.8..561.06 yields 9.55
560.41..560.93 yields 8.91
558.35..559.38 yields 9.24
